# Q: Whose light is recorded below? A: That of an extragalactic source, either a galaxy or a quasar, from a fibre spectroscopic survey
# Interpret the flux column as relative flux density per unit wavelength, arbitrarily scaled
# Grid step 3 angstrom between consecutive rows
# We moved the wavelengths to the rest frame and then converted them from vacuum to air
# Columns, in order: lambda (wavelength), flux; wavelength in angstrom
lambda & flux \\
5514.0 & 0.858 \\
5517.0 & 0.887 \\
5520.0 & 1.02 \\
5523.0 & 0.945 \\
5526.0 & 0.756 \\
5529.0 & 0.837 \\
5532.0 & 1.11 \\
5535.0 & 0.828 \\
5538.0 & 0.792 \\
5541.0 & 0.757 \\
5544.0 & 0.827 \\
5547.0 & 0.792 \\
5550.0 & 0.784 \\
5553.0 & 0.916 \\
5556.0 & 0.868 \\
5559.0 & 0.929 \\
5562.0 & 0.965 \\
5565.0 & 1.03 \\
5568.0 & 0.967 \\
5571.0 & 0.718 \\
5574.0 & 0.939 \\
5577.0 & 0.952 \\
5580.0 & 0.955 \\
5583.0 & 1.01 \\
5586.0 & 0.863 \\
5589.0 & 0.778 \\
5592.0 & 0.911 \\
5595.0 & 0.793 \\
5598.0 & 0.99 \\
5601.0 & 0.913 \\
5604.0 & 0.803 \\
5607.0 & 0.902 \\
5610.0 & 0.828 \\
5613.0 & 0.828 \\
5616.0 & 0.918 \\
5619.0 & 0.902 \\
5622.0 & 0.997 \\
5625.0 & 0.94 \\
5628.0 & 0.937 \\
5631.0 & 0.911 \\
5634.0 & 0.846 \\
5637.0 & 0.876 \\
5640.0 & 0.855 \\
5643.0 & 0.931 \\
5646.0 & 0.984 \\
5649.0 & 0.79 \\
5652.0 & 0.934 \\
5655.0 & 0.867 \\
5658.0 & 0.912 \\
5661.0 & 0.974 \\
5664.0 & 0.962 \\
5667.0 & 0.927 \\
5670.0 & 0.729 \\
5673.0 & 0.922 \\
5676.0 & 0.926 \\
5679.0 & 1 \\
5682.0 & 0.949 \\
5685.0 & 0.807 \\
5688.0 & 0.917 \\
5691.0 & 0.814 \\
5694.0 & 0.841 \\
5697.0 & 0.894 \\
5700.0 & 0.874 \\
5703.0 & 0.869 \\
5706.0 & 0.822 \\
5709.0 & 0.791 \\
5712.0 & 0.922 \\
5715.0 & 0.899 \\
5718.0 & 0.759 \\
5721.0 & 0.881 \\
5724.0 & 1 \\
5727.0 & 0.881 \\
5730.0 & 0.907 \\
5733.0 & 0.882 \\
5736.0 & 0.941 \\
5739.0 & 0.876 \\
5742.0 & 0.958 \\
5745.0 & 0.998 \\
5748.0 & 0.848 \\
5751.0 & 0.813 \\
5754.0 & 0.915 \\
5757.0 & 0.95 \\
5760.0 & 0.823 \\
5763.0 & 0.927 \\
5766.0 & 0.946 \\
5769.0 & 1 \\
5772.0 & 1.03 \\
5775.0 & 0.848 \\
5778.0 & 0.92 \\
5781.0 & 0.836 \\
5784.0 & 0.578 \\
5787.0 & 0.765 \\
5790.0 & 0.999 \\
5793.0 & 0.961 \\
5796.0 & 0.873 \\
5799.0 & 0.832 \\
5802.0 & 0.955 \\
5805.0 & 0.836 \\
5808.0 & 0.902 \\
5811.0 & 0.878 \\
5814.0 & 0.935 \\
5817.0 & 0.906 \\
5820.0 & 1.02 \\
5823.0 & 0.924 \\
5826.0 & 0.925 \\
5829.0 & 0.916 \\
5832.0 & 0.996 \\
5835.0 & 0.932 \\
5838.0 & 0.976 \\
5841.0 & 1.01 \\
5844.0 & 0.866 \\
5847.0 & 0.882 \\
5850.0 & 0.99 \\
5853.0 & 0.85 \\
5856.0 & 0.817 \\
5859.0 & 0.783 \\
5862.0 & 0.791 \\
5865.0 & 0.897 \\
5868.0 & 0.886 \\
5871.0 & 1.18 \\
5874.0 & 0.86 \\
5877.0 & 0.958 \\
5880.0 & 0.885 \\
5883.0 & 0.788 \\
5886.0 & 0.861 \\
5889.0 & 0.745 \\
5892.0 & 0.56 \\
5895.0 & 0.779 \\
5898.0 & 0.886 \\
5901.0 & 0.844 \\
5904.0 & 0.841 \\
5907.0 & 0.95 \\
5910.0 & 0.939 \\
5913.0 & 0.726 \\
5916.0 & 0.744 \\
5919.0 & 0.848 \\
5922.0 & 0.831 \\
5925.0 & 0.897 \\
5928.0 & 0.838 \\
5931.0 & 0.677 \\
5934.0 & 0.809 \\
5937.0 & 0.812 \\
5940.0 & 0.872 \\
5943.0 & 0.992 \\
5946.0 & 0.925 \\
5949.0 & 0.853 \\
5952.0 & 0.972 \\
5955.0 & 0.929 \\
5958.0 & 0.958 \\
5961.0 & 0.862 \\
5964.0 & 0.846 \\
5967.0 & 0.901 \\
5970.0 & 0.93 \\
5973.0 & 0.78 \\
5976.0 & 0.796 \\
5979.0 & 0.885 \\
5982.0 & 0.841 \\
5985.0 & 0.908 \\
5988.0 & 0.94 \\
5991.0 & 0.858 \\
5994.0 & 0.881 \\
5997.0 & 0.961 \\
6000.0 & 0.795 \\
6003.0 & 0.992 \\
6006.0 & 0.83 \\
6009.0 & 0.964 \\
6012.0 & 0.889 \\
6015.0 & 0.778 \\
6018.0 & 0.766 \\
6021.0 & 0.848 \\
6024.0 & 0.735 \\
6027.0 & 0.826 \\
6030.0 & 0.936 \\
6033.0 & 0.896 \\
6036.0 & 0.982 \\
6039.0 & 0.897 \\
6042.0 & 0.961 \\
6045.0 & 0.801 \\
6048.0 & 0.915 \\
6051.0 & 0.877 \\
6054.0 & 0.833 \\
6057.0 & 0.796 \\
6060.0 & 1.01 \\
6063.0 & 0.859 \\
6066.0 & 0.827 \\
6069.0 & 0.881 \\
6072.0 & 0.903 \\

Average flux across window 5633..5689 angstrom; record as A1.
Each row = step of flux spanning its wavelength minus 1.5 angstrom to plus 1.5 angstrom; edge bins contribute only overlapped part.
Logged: 0.901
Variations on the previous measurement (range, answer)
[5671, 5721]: 0.874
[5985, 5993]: 0.9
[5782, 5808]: 0.853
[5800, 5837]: 0.926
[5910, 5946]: 0.832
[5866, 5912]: 0.863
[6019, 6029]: 0.808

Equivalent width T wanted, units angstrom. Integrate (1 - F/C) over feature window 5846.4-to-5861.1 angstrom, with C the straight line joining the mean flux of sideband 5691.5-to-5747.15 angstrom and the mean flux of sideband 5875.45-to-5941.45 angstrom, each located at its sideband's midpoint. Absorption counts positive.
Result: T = -0.3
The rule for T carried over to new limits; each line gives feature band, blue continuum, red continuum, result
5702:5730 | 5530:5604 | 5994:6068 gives 0.4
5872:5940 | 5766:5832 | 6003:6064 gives 4.8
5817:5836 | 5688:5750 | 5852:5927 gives -2.0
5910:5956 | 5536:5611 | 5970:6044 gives 1.3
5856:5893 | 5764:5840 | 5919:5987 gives 1.6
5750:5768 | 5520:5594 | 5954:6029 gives -0.5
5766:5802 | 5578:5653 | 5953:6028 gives 0.0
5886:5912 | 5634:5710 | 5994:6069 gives 1.8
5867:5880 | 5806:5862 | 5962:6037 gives -0.9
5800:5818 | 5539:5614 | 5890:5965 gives -0.9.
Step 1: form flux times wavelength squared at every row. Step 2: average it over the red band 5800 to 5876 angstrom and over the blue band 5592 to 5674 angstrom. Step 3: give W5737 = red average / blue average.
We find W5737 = 1.10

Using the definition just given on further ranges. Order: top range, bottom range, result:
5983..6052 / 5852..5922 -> 1.09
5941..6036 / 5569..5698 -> 1.11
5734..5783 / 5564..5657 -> 1.07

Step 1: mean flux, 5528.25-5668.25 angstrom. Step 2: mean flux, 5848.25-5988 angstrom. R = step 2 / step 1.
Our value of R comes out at 1.0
